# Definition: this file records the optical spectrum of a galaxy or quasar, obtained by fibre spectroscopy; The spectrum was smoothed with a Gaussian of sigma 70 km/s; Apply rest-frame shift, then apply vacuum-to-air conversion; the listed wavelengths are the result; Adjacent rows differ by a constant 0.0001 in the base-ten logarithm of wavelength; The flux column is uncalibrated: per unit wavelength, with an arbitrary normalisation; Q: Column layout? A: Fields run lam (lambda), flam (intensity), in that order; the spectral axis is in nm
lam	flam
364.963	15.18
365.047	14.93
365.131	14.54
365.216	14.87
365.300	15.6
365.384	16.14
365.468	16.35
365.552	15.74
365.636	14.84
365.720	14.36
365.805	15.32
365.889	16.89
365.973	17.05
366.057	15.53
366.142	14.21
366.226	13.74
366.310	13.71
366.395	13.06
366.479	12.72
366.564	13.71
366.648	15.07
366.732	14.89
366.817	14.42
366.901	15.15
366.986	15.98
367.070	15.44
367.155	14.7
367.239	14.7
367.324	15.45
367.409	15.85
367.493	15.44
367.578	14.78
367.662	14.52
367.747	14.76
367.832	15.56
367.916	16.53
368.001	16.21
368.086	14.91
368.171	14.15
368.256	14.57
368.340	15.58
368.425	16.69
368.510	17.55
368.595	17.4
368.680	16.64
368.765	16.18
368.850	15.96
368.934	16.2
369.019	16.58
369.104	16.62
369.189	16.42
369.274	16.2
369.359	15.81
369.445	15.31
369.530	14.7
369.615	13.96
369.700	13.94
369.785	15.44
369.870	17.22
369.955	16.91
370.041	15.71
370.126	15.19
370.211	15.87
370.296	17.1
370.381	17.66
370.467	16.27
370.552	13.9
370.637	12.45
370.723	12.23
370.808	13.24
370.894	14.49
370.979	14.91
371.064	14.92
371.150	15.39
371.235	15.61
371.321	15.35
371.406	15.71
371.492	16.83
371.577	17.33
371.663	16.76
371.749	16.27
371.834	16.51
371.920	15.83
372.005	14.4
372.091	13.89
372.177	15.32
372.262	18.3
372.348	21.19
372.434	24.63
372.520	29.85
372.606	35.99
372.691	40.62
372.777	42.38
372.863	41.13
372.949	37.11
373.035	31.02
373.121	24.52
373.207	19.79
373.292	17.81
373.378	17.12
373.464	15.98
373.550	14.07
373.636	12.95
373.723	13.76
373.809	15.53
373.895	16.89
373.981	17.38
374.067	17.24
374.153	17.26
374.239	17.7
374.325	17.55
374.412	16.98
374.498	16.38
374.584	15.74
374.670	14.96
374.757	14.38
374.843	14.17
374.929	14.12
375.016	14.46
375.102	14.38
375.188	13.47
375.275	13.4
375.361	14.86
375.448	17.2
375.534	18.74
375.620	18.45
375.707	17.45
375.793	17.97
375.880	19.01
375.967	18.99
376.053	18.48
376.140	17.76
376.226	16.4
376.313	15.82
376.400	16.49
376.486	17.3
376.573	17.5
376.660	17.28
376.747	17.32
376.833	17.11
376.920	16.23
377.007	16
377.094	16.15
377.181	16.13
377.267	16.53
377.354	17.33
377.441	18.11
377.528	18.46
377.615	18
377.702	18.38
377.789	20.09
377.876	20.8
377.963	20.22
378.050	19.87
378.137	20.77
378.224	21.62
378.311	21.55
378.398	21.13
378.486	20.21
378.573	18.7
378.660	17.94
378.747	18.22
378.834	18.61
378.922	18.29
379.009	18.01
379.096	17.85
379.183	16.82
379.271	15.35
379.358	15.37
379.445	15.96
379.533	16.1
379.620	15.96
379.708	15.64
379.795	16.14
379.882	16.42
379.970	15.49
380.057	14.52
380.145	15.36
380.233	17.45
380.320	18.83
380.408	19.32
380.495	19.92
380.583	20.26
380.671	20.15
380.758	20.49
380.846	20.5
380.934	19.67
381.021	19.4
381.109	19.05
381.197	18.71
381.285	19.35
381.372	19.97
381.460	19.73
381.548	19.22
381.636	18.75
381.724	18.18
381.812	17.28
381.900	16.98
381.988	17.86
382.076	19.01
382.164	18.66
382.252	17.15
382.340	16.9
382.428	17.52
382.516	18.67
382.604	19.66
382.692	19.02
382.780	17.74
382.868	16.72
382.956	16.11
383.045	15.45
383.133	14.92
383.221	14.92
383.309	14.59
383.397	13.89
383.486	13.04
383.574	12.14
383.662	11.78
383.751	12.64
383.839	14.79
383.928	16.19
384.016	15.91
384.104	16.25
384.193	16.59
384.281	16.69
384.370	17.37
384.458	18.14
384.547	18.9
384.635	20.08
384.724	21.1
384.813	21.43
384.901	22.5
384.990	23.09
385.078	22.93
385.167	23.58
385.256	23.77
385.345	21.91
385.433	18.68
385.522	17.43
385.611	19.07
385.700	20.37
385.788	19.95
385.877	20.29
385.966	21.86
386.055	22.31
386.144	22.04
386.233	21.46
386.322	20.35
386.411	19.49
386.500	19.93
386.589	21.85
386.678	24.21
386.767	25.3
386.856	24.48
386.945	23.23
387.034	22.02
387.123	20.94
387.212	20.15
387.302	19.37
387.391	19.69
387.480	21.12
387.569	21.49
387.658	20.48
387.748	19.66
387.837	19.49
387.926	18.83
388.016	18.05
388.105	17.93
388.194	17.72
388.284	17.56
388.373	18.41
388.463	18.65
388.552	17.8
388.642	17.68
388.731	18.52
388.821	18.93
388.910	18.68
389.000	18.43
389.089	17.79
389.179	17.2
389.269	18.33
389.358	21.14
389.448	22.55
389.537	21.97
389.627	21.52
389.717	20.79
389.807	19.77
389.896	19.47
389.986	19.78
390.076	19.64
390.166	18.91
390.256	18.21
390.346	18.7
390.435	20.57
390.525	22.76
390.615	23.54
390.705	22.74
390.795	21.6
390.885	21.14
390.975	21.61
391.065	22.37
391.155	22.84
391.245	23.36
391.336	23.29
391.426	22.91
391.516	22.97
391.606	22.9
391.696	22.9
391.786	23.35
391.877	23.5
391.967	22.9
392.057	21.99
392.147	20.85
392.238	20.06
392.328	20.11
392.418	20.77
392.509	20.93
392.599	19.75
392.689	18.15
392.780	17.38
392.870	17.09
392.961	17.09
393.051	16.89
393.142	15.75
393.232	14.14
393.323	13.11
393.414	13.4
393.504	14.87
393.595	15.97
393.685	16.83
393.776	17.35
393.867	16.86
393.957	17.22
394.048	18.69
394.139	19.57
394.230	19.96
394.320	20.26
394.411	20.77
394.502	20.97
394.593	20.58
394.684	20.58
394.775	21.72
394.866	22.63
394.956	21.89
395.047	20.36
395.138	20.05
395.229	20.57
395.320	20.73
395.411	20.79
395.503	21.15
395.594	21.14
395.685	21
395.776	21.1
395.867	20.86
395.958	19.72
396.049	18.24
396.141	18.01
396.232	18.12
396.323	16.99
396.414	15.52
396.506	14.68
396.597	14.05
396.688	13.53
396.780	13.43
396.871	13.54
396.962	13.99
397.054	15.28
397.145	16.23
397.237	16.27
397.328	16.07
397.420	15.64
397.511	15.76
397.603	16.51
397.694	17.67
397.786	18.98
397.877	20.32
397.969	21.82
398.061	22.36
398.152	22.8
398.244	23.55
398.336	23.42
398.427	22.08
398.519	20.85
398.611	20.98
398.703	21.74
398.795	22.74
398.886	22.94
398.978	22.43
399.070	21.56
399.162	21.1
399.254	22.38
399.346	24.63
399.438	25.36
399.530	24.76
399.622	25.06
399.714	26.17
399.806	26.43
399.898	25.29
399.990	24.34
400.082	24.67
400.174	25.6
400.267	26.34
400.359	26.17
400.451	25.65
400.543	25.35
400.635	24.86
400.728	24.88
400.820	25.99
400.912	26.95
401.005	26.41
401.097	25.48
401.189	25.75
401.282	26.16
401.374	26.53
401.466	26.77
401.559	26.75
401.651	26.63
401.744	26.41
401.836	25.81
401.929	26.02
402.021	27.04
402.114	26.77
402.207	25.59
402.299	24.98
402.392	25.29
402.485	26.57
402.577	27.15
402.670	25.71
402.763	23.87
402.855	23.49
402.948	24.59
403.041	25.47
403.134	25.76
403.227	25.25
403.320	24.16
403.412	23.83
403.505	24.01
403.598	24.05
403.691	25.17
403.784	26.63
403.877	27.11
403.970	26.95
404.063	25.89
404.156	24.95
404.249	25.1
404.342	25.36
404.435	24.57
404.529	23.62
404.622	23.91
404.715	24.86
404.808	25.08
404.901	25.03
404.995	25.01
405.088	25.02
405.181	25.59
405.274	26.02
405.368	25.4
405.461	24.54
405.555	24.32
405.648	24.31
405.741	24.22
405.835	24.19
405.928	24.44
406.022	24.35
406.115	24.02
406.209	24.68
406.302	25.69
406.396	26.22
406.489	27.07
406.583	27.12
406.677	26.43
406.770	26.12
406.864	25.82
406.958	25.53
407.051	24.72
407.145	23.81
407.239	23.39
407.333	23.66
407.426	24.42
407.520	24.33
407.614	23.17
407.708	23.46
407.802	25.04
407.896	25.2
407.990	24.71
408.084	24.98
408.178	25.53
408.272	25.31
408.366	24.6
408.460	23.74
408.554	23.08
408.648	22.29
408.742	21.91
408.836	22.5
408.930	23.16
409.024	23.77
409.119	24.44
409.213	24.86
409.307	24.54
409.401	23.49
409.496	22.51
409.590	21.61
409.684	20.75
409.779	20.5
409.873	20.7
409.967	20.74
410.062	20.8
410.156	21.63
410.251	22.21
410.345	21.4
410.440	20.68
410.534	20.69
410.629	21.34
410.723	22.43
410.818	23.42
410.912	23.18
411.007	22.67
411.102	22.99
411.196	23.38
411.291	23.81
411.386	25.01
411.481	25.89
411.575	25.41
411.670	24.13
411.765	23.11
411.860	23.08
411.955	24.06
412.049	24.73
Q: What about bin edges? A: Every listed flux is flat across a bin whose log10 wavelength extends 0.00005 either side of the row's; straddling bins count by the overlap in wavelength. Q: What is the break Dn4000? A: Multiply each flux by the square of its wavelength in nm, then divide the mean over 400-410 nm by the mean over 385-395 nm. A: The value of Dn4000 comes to 1.3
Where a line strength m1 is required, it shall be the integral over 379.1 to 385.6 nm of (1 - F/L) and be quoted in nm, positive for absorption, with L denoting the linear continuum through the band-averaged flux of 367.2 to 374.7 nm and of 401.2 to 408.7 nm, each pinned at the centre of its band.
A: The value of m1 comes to 0.781 nm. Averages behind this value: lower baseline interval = 17.7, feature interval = 17.8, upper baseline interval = 25.1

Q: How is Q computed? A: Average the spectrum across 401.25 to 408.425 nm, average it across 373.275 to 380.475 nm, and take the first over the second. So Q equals 1.47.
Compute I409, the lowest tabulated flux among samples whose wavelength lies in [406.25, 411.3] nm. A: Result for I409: 20.5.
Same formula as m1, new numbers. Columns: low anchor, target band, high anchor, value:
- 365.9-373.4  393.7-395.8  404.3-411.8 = 0.14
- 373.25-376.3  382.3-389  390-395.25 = -0.16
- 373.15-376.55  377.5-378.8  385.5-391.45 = -0.18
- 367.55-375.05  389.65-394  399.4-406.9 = 0.55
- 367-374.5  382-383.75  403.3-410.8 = 0.33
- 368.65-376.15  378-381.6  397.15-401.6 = 0.17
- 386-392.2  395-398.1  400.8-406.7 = 0.69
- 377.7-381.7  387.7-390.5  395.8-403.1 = 0.17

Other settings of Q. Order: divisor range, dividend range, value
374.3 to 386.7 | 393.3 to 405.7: 1.24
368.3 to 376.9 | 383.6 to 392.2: 1.14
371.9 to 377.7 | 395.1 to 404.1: 1.19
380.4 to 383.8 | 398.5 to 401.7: 1.41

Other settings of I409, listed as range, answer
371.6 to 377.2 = 12.95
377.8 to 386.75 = 11.78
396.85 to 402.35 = 13.54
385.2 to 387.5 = 17.43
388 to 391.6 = 17.2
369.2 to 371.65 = 12.23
